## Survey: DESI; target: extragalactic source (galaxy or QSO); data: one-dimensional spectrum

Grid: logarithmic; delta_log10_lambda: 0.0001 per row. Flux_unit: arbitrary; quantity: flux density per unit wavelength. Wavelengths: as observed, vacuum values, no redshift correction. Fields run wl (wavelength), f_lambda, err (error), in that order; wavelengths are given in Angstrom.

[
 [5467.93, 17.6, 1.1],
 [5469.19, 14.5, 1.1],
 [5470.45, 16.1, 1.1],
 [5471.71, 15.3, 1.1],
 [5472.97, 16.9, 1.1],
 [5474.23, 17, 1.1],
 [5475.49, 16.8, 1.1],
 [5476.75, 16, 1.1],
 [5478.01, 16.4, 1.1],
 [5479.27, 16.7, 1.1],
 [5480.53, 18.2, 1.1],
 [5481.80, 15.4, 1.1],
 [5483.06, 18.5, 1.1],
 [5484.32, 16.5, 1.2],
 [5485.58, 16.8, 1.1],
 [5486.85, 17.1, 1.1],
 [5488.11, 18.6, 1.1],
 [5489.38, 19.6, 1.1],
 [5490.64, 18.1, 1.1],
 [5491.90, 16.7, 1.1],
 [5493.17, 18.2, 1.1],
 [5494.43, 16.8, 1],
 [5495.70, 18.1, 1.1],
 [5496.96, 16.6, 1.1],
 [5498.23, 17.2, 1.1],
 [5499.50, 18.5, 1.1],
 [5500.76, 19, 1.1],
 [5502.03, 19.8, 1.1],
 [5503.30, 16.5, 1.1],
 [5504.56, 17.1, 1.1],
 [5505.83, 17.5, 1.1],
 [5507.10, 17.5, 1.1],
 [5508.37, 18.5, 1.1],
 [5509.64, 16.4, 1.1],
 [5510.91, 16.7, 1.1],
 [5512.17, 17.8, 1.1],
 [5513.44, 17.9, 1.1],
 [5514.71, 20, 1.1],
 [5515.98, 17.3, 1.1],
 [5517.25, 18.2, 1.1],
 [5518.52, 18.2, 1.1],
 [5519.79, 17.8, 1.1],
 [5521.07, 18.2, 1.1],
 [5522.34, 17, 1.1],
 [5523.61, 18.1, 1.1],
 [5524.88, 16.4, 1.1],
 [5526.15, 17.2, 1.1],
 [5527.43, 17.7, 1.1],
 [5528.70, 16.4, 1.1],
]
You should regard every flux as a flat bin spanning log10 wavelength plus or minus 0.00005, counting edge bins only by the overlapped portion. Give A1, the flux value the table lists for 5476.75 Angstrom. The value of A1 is 16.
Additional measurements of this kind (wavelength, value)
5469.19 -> 14.5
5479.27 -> 16.7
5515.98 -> 17.3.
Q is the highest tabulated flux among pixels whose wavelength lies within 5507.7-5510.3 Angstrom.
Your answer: 18.5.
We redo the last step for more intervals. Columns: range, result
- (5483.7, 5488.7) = 18.6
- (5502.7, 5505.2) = 17.1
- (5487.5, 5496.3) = 19.6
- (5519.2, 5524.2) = 18.2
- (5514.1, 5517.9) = 20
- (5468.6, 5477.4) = 17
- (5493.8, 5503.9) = 19.8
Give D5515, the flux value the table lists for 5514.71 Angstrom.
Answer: 20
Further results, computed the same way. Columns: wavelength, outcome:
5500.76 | 19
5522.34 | 17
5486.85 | 17.1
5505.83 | 17.5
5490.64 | 18.1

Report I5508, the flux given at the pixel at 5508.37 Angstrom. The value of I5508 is 18.5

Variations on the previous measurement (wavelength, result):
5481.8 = 15.4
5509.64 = 16.4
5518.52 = 18.2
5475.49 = 16.8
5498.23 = 17.2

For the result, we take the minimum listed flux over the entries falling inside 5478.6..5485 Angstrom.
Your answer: 15.4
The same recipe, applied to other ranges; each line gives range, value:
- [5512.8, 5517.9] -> 17.3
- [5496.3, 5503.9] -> 16.5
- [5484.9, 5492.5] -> 16.7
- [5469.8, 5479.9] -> 15.3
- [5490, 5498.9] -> 16.6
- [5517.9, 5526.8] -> 16.4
